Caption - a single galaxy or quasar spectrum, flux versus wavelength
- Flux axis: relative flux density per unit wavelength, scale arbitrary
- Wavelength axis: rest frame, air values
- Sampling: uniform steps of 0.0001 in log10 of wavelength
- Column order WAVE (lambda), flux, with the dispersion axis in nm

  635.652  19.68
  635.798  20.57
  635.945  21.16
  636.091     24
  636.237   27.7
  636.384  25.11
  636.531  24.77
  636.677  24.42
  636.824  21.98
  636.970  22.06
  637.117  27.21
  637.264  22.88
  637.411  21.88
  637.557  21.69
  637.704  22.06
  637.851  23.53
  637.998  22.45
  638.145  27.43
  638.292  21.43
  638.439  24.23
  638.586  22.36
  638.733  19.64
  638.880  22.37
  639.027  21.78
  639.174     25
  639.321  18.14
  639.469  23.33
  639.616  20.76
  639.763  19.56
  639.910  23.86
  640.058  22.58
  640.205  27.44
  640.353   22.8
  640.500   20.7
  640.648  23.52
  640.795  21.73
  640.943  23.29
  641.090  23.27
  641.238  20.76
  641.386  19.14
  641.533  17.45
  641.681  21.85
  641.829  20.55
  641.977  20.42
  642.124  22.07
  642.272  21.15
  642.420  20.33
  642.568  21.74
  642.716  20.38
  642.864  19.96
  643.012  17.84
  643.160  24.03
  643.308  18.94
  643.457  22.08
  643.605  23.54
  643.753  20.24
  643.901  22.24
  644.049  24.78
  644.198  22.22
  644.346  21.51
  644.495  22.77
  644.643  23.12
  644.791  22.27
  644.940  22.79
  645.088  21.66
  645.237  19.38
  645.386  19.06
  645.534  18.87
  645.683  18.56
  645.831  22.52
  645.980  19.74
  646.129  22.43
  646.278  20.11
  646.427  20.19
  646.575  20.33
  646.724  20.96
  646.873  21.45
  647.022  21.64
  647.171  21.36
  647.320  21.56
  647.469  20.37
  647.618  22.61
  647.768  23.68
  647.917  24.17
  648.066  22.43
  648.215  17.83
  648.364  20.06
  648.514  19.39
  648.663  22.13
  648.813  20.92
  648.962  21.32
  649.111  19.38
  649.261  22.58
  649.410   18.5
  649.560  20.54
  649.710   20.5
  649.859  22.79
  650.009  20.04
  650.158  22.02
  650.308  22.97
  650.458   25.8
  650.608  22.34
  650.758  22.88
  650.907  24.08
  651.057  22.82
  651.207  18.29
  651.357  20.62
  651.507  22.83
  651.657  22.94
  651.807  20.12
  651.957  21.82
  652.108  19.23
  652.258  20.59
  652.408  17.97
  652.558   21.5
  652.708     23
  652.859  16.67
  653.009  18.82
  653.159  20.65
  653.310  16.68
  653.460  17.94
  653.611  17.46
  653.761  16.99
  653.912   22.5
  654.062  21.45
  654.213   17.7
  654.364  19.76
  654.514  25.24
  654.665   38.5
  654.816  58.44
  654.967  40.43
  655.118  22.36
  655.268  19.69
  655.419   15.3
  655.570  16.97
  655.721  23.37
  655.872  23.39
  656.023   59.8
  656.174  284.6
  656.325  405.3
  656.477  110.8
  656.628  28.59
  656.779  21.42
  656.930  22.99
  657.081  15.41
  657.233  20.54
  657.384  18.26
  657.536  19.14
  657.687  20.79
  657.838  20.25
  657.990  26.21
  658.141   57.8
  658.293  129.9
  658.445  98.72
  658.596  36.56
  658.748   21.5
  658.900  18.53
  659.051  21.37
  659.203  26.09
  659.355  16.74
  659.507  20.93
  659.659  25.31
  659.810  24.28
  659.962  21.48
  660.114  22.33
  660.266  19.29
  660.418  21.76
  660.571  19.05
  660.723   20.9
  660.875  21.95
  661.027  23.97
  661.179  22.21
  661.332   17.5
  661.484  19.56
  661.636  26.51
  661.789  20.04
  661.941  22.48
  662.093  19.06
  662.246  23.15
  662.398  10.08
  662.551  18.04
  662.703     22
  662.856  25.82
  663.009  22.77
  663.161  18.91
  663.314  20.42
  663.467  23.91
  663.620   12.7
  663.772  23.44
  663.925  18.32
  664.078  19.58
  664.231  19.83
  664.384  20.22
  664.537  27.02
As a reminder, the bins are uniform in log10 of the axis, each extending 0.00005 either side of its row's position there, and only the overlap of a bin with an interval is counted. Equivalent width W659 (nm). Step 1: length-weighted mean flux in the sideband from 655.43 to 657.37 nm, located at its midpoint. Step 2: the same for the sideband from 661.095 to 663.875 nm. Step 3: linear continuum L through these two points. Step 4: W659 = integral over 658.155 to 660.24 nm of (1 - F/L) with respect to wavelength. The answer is 0.70 nm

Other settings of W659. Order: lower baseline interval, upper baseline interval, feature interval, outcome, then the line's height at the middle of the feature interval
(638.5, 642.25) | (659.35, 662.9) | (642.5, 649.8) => 0.14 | 21.6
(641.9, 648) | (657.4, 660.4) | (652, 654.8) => 0.71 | 28.7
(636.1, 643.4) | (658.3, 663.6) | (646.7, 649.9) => 0.31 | 23.4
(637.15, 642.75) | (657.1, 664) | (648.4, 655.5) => 0.64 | 24.4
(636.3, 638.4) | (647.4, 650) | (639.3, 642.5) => 0.16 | 22.8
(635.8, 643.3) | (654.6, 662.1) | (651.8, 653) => 0.54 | 36.5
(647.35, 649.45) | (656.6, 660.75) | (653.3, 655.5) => 0.12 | 26.3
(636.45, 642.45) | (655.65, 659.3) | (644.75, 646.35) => 0.69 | 36.3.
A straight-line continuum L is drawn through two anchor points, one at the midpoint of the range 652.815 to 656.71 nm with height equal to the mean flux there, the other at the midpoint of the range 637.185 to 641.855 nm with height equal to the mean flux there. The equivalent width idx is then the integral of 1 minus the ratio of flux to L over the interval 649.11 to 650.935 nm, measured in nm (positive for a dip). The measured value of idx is 0.91 nm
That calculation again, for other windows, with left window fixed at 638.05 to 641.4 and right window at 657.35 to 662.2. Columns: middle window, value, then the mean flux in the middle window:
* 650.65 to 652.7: 0.39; 21.3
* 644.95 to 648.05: 0.44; 21.1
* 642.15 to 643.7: 0.16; 21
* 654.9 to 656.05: 0.05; 26.2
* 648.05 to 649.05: 0.19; 20.5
